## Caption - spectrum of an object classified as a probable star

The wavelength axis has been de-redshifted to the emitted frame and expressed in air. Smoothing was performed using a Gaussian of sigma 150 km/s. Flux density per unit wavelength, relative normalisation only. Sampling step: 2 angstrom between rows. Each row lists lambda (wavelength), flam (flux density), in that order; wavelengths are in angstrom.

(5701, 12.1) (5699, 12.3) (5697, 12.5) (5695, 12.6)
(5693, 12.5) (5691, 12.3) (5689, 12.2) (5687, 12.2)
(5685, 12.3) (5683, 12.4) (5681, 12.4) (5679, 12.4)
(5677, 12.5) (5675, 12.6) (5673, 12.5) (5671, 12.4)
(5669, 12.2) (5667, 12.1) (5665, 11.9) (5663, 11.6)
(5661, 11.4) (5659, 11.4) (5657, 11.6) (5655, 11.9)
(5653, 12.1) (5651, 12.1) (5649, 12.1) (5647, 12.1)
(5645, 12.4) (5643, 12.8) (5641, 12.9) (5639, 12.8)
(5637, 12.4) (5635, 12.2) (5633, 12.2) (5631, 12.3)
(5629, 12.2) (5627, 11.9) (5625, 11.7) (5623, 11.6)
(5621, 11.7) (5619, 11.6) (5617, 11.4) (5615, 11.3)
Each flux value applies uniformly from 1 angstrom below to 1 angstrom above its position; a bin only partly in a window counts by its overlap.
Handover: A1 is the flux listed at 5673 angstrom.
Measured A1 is 12.5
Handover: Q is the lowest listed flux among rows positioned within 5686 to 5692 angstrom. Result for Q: 12.2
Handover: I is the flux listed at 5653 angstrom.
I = 12.1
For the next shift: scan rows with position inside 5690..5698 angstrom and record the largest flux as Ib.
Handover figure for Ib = 12.6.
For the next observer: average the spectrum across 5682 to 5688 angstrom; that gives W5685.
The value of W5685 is 12.3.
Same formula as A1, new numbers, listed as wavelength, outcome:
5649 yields 12.1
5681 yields 12.4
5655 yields 11.9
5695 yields 12.6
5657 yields 11.6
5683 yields 12.4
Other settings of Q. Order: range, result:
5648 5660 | 11.4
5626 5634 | 11.9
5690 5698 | 12.3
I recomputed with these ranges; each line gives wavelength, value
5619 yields 11.6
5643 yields 12.8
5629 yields 12.2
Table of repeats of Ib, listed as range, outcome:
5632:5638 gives 12.4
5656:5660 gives 11.6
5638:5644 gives 12.9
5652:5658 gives 12.1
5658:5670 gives 12.2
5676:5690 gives 12.5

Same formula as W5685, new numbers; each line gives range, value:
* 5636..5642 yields 12.7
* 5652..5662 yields 11.7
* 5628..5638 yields 12.3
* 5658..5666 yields 11.6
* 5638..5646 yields 12.7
